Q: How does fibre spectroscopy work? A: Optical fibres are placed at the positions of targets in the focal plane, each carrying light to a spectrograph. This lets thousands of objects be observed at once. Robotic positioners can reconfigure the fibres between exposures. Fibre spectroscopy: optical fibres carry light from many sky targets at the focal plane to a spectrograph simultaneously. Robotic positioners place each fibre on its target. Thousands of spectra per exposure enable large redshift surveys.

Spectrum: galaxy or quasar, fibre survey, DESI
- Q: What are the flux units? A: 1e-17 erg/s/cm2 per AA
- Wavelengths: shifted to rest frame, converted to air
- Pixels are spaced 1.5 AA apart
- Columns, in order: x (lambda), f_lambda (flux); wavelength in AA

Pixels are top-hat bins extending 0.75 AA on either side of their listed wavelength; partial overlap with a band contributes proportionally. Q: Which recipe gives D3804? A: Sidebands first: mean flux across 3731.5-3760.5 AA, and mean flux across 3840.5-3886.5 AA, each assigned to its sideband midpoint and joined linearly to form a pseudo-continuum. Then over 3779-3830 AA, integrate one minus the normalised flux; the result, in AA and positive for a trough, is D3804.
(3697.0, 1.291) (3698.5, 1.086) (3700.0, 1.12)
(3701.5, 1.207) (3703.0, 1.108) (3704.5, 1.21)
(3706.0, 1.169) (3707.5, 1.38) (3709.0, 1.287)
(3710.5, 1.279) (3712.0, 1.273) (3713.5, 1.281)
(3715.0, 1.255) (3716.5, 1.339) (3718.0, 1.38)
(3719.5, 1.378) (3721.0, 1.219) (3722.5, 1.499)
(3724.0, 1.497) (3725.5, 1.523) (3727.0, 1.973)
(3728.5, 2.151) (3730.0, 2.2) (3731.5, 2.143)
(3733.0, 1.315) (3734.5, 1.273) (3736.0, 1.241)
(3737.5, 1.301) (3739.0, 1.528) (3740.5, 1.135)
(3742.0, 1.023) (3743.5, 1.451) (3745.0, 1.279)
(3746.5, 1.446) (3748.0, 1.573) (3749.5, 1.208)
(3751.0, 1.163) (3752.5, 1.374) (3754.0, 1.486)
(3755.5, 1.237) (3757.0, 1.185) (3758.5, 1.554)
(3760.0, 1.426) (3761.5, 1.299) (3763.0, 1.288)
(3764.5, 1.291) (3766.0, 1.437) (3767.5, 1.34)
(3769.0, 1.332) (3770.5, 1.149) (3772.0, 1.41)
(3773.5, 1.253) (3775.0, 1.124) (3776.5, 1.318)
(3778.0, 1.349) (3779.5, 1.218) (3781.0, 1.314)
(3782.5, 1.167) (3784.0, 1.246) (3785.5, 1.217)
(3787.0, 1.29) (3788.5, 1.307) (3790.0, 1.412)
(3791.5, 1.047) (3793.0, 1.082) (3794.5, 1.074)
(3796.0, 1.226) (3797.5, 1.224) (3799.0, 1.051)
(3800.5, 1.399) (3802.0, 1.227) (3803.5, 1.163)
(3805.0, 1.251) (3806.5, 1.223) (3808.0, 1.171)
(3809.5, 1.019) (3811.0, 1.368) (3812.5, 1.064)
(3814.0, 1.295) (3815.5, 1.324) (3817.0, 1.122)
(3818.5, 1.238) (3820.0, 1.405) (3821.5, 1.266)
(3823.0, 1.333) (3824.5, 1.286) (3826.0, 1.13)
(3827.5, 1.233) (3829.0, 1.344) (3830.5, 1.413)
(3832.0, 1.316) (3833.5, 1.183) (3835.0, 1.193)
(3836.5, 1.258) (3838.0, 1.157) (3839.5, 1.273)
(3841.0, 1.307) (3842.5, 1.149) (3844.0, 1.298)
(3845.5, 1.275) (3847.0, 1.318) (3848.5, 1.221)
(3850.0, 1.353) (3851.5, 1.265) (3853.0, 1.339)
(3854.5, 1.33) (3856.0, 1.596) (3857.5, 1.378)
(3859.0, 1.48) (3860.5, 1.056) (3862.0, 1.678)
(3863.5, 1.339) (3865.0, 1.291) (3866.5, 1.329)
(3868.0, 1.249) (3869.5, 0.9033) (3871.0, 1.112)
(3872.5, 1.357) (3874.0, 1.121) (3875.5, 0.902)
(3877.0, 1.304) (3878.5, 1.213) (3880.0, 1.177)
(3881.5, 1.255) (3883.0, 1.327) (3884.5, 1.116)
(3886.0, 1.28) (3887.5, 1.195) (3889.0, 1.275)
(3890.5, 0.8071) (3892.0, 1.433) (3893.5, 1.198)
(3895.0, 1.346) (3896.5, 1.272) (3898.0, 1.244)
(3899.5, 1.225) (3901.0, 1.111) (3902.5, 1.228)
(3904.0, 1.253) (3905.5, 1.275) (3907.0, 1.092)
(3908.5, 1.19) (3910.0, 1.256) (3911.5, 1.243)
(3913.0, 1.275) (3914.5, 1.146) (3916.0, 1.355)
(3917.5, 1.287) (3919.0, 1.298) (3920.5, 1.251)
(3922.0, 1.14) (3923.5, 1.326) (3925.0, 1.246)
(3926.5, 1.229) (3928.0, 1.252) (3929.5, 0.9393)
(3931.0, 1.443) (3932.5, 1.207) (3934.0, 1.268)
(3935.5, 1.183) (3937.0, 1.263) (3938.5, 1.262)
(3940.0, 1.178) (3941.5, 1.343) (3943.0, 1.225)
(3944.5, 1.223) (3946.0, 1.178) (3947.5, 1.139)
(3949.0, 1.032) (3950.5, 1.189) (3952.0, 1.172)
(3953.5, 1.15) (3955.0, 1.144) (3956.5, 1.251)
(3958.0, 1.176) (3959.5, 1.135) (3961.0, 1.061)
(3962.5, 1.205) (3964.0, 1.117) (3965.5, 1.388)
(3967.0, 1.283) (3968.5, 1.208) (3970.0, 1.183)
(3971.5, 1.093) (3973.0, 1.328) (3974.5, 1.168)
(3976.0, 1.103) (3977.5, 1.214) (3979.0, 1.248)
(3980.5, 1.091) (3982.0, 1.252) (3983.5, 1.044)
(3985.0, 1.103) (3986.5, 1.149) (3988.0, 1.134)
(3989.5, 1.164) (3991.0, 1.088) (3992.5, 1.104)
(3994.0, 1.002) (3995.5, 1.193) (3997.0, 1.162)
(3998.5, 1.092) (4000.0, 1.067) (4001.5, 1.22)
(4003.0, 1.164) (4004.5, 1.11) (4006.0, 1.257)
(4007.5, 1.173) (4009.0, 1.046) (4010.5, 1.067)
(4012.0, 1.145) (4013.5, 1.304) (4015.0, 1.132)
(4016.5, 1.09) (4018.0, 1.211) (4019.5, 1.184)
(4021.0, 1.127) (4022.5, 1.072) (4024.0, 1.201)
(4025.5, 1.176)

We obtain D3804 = 3.1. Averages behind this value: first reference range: 1.35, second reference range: 1.27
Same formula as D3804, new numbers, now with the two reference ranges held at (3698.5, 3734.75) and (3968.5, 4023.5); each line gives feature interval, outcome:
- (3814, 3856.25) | 1.00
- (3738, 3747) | 0.63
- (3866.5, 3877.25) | 1.12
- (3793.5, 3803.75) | 1.17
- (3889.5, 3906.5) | 0.42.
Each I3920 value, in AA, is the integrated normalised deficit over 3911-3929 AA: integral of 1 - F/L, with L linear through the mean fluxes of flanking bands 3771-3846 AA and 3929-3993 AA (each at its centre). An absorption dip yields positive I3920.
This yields -0.8 AA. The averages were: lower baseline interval 1.24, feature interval 1.25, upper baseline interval 1.18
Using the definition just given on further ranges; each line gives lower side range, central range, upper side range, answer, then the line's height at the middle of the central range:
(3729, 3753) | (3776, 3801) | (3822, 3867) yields 2.6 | 1.37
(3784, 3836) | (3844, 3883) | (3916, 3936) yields -1.2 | 1.24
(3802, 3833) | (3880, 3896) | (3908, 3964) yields 0.1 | 1.23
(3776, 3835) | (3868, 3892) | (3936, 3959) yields 0.9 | 1.21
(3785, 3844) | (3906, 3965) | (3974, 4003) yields -2.1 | 1.17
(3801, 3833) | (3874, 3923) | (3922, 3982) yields 0.1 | 1.22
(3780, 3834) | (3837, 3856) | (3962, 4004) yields -1.1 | 1.22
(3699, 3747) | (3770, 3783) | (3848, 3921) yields 0.9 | 1.35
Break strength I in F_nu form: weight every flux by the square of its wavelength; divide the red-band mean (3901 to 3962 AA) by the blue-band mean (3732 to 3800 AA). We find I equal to 1.03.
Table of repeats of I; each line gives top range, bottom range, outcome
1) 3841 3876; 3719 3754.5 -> 0.92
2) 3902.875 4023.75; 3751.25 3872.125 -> 1.01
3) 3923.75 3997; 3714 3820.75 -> 0.98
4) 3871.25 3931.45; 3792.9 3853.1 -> 1.02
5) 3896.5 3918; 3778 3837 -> 1.05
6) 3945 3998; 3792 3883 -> 1.00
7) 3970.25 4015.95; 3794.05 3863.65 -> 0.98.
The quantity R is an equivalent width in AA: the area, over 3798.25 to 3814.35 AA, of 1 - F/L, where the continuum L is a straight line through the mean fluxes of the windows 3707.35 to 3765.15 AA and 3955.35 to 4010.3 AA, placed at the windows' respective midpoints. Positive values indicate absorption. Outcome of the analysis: 1.7 AA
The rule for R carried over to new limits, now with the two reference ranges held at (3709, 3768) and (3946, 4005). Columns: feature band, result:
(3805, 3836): 1.9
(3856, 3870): -0.5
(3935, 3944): -0.4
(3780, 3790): 0.7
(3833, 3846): 0.7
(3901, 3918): 0.0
